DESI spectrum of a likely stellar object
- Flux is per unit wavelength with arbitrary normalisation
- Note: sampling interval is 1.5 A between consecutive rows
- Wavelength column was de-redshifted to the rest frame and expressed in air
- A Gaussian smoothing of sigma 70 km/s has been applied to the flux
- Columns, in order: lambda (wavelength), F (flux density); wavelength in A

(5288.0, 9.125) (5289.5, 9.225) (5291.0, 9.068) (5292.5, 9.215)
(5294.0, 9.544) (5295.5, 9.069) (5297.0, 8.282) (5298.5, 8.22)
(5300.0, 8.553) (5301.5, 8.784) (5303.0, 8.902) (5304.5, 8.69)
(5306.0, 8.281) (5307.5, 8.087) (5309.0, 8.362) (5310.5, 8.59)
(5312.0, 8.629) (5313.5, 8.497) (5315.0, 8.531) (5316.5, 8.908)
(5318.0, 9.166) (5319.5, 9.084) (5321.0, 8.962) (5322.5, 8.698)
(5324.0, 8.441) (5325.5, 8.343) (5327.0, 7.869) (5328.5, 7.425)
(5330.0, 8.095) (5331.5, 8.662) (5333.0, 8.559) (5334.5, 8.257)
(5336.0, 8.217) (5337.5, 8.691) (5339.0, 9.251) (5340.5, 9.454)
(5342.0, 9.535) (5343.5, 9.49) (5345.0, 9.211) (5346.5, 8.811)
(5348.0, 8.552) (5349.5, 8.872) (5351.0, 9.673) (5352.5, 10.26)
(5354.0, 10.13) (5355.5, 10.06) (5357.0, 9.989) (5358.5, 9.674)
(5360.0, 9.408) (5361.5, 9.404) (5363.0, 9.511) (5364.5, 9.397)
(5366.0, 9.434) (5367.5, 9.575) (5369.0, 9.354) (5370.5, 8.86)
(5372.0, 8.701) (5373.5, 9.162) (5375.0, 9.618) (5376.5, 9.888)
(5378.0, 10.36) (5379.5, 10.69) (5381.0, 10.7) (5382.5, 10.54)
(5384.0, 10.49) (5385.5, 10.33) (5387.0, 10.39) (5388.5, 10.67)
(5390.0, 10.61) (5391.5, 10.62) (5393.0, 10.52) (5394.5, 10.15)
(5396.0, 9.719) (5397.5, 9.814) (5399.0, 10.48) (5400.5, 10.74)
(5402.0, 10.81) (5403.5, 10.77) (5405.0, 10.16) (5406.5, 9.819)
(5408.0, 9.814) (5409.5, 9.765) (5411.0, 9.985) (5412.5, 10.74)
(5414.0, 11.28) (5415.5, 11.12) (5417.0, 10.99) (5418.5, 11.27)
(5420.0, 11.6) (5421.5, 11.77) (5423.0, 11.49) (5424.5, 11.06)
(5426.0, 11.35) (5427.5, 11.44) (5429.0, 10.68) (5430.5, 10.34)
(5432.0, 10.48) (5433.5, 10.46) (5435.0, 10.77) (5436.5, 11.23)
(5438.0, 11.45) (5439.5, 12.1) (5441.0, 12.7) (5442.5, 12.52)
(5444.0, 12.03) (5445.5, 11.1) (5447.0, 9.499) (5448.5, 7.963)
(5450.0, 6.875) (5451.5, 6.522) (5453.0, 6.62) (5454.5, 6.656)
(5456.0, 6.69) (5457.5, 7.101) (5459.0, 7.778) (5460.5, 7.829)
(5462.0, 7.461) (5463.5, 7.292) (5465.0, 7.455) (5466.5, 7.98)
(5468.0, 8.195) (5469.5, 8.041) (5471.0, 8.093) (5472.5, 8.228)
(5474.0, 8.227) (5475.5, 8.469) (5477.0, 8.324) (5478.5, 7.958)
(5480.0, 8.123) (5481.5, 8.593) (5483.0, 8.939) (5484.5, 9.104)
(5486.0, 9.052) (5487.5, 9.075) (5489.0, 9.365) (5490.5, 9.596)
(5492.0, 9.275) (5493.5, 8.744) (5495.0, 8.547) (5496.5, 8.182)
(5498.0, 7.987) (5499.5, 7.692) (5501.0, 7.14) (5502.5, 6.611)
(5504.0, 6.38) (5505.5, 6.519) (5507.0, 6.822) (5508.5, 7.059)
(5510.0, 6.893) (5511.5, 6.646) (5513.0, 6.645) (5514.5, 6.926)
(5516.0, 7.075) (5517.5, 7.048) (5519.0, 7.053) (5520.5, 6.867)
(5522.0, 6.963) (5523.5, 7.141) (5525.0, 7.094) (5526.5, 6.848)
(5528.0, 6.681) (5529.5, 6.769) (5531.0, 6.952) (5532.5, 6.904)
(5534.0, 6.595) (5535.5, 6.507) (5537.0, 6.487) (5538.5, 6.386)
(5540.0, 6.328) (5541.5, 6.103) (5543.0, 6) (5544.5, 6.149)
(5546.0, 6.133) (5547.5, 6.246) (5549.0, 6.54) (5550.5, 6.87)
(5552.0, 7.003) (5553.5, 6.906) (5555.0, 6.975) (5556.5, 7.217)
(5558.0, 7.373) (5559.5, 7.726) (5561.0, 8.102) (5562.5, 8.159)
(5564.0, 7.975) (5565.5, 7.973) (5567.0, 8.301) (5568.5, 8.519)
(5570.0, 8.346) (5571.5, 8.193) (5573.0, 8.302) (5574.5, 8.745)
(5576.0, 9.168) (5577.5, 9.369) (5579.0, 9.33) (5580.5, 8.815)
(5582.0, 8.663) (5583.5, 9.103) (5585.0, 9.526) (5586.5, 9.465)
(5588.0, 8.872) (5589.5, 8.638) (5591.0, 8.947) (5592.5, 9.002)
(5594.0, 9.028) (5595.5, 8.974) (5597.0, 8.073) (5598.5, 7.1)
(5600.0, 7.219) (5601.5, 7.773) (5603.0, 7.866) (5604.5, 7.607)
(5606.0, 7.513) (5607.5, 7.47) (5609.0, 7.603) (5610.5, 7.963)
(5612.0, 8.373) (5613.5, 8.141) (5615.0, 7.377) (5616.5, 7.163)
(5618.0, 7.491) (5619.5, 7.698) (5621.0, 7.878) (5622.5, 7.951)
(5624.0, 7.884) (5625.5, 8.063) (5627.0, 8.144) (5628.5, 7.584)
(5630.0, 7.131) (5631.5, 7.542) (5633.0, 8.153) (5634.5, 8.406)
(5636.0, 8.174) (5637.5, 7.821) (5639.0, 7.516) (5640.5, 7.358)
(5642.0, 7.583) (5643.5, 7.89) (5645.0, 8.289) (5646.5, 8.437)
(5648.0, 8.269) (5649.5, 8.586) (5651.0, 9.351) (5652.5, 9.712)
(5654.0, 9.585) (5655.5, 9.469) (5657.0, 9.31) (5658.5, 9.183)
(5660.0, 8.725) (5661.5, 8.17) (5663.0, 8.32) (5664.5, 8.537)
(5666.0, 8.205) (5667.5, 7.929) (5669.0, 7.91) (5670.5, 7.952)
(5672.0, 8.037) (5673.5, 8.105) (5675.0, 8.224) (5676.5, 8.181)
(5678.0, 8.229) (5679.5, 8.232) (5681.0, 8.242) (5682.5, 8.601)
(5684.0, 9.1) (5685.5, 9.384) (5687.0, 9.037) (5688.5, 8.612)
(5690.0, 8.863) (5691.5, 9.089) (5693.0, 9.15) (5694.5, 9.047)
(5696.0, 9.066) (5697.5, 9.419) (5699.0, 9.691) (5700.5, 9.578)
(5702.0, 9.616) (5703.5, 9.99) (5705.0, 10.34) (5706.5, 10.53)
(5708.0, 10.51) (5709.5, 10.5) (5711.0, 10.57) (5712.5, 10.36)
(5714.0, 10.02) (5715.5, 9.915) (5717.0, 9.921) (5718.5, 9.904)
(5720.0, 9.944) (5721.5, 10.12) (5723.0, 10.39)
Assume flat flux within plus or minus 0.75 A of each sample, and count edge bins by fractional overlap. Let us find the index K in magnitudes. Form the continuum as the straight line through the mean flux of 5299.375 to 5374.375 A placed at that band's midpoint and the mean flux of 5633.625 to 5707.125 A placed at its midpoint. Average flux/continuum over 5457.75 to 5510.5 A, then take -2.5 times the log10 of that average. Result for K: 0.10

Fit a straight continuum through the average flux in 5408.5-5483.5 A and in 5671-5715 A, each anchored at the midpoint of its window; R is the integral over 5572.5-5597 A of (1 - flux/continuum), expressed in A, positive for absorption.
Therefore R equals 1.0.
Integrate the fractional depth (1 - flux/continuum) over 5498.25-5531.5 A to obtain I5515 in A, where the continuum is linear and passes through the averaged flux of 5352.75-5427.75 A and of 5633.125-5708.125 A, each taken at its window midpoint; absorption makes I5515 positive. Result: 9.3 A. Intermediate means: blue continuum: 10.3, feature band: 6.92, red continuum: 8.73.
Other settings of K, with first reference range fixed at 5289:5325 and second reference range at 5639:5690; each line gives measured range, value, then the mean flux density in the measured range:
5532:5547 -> 0.33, 6.35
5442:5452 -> -0.10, 9.5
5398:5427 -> -0.24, 10.8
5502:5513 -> 0.27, 6.7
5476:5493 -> -0.03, 8.85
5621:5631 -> 0.10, 7.79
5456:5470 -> 0.14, 7.62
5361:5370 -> -0.09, 9.43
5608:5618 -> 0.11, 7.74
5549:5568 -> 0.14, 7.52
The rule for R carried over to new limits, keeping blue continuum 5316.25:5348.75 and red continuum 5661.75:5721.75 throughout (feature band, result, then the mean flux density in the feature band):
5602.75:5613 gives 1.4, 7.78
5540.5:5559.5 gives 4.9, 6.67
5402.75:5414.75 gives -2.0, 10.3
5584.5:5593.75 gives 0.0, 9.06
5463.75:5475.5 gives 1.1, 8.03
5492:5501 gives 0.7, 8.23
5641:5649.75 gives 0.9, 8.13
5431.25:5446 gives -4.4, 11.5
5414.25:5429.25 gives -4.2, 11.3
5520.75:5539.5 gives 4.6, 6.77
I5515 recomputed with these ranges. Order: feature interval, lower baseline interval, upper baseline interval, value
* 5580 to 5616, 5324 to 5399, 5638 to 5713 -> 3.0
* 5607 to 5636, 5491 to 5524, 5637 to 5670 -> 1.4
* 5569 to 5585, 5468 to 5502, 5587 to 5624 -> -1.4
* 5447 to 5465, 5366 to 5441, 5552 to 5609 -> 4.7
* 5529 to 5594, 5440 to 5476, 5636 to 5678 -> 5.2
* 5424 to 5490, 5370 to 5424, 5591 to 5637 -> 4.2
